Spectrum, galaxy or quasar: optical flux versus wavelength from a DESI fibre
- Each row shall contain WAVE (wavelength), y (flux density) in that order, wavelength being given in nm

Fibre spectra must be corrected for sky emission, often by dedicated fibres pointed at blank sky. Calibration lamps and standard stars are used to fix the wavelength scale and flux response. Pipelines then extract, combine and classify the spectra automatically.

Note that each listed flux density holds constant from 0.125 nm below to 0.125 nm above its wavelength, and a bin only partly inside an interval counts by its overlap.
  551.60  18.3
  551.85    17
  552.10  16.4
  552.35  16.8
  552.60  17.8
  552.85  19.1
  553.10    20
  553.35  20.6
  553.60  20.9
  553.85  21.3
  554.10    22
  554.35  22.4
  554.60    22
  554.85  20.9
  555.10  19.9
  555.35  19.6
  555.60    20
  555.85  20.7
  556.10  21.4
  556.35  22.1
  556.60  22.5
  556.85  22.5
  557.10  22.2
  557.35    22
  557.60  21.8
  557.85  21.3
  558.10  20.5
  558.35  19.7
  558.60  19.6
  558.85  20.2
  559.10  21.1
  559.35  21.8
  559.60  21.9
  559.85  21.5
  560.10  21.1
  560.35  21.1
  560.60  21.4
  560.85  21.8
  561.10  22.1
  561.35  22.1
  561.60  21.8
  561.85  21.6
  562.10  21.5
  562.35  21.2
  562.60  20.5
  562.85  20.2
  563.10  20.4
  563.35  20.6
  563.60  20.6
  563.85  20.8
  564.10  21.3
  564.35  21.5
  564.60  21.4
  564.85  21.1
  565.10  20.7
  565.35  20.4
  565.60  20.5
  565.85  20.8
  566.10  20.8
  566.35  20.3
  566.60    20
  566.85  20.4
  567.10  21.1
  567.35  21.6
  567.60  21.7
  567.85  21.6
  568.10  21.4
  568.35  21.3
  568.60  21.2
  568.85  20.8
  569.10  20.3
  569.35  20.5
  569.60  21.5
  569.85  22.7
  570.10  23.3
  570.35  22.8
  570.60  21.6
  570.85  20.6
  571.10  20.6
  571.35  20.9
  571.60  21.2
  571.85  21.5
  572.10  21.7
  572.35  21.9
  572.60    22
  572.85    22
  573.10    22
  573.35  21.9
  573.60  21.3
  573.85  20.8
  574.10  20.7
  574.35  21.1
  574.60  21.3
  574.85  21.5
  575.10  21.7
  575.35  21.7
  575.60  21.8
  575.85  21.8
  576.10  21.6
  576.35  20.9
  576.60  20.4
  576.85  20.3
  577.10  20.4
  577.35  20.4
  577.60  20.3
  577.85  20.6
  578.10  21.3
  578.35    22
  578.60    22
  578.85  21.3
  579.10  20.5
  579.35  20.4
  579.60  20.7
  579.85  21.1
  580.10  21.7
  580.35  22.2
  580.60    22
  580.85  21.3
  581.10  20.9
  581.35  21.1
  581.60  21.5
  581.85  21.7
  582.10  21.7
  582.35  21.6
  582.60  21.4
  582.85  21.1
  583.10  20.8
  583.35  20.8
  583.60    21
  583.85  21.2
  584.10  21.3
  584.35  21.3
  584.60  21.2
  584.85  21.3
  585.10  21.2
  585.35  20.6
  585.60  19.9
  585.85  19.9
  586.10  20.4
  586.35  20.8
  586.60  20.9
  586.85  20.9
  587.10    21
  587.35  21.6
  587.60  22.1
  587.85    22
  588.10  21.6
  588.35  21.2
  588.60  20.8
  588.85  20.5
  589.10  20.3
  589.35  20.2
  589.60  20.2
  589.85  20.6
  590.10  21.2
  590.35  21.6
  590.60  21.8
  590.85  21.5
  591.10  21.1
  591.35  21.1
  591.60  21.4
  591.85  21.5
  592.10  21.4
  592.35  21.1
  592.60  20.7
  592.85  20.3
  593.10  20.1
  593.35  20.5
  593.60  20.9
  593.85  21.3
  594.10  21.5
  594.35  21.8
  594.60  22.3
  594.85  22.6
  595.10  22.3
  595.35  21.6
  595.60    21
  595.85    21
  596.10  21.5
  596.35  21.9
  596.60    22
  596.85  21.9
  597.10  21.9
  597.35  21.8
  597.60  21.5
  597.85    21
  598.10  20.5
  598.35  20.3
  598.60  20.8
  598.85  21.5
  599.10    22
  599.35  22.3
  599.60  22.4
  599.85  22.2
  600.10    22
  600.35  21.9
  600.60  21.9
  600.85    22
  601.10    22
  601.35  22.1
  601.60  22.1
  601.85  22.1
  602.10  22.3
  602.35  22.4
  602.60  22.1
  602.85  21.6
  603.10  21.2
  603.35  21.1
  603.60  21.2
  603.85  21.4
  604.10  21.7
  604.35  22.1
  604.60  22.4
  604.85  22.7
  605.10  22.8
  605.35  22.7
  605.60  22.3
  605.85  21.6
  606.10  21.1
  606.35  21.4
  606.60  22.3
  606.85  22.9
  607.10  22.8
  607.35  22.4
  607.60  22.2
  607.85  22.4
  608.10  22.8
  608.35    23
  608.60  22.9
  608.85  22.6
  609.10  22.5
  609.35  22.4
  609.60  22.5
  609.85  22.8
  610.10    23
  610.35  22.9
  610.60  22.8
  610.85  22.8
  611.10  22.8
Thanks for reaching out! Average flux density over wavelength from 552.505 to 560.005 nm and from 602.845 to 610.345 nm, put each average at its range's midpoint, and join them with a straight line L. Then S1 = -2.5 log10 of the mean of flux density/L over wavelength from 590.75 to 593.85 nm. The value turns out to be 0.046 mag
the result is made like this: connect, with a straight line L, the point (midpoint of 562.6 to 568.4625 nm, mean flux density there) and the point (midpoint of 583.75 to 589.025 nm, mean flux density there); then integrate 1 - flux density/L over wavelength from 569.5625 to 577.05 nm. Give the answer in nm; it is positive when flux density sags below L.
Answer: -0.199 nm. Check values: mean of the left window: 20.9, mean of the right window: 21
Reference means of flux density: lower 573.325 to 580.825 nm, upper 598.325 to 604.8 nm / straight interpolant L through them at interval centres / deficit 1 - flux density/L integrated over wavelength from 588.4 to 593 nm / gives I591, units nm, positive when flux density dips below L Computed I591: 0.13 nm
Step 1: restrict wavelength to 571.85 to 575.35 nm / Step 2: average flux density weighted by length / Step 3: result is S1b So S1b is 21.5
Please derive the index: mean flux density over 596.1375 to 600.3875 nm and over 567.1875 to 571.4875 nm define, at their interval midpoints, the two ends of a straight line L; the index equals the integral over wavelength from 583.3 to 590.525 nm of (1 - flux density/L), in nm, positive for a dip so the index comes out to 0.199 nm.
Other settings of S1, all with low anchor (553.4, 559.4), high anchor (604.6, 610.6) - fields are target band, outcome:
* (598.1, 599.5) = 0.05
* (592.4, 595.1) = 0.04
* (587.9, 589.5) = 0.06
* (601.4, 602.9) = 0.01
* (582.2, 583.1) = 0.03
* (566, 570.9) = 0.01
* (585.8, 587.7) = 0.05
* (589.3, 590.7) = 0.05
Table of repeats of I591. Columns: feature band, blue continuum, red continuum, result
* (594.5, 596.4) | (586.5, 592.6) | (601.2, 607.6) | -0.02 nm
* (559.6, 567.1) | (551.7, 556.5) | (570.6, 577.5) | -0.15 nm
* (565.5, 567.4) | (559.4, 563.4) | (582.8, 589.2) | 0.05 nm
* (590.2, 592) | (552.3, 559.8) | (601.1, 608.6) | 0.03 nm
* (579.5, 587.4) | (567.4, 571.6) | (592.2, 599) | 0.09 nm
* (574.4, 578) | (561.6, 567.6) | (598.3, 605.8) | 0.03 nm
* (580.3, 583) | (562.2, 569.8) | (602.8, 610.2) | -0.01 nm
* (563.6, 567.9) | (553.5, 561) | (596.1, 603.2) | 0.09 nm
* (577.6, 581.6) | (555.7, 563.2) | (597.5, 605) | 0.05 nm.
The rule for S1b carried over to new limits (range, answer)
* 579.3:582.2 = 21.4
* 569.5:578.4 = 21.4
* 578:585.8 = 21.2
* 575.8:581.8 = 21.1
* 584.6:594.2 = 21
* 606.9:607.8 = 22.5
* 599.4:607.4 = 22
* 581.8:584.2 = 21.2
